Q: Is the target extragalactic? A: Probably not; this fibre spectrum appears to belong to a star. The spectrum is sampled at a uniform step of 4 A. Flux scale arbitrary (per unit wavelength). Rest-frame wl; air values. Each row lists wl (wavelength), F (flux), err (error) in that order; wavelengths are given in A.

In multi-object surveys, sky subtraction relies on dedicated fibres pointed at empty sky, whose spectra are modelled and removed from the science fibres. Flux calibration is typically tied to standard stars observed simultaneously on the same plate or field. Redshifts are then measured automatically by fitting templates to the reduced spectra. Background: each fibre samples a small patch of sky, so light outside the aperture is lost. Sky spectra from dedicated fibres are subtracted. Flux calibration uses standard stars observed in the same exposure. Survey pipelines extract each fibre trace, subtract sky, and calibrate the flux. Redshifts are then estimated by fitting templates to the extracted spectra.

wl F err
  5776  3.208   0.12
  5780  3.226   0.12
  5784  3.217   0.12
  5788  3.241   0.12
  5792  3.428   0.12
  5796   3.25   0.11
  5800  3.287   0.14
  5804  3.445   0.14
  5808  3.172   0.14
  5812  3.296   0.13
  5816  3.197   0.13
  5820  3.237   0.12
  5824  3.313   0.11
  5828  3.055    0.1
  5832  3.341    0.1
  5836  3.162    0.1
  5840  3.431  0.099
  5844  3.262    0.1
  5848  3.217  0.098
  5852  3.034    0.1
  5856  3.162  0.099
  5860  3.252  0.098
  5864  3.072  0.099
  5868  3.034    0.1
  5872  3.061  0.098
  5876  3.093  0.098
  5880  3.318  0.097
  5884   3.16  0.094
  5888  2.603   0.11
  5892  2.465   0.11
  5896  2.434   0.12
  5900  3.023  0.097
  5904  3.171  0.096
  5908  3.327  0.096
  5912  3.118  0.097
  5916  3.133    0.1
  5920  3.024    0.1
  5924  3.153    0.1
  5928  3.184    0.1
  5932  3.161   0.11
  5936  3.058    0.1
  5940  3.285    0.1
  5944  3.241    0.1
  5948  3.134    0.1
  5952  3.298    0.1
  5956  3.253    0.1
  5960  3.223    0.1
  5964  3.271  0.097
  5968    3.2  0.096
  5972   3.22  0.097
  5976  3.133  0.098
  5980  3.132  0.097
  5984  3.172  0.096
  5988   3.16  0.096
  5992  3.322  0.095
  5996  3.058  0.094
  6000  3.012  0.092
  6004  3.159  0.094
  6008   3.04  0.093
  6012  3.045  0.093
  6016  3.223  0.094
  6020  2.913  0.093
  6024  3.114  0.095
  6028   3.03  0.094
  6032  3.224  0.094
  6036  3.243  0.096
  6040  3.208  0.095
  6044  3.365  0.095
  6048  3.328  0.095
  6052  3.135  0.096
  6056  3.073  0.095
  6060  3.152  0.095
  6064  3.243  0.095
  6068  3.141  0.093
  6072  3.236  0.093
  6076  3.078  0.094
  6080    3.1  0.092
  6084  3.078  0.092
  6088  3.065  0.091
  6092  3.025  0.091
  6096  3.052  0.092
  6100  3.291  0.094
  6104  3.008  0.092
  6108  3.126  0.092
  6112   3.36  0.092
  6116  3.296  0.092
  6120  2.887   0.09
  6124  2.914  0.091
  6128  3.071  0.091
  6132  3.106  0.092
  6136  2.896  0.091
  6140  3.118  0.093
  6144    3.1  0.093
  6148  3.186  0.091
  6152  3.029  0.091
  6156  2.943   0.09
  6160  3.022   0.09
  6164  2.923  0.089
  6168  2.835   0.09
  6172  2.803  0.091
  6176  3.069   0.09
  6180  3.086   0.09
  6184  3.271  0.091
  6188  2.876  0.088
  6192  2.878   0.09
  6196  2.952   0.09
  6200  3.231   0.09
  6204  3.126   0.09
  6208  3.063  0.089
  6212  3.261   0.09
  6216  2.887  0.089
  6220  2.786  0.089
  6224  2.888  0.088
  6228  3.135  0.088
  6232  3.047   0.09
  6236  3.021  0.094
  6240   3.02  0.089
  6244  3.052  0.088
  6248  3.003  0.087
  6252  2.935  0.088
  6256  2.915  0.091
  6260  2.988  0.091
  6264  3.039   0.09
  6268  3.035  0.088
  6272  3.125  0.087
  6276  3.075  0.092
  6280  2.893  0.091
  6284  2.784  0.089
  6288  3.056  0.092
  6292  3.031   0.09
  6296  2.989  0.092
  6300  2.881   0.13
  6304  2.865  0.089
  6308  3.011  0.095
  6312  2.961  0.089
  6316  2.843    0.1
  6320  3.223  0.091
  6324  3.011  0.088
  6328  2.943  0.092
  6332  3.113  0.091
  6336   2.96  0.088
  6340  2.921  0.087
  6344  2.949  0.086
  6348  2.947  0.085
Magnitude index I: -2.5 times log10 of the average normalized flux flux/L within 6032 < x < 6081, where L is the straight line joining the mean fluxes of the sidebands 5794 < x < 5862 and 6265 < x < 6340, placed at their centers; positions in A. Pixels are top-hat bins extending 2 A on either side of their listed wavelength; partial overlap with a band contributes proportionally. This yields -0.03 mag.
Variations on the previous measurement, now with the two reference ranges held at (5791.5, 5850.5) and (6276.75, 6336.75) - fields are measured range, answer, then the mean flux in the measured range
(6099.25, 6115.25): -0.04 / 3.2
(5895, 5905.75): 0.11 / 2.91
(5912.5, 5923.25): 0.04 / 3.09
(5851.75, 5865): 0.03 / 3.15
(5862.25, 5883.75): 0.04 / 3.12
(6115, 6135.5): 0.02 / 3.03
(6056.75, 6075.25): -0.02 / 3.18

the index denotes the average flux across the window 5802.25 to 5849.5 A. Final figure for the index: 3.26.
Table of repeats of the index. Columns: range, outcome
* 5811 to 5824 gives 3.25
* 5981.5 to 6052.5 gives 3.15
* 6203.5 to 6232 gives 3.02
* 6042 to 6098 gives 3.15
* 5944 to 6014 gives 3.17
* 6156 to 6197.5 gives 2.97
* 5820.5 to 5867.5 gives 3.2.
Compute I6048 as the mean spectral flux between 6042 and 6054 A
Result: 3.28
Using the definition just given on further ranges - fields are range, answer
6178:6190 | 3.08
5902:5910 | 3.25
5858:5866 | 3.16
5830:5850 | 3.28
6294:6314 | 2.94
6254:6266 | 2.98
